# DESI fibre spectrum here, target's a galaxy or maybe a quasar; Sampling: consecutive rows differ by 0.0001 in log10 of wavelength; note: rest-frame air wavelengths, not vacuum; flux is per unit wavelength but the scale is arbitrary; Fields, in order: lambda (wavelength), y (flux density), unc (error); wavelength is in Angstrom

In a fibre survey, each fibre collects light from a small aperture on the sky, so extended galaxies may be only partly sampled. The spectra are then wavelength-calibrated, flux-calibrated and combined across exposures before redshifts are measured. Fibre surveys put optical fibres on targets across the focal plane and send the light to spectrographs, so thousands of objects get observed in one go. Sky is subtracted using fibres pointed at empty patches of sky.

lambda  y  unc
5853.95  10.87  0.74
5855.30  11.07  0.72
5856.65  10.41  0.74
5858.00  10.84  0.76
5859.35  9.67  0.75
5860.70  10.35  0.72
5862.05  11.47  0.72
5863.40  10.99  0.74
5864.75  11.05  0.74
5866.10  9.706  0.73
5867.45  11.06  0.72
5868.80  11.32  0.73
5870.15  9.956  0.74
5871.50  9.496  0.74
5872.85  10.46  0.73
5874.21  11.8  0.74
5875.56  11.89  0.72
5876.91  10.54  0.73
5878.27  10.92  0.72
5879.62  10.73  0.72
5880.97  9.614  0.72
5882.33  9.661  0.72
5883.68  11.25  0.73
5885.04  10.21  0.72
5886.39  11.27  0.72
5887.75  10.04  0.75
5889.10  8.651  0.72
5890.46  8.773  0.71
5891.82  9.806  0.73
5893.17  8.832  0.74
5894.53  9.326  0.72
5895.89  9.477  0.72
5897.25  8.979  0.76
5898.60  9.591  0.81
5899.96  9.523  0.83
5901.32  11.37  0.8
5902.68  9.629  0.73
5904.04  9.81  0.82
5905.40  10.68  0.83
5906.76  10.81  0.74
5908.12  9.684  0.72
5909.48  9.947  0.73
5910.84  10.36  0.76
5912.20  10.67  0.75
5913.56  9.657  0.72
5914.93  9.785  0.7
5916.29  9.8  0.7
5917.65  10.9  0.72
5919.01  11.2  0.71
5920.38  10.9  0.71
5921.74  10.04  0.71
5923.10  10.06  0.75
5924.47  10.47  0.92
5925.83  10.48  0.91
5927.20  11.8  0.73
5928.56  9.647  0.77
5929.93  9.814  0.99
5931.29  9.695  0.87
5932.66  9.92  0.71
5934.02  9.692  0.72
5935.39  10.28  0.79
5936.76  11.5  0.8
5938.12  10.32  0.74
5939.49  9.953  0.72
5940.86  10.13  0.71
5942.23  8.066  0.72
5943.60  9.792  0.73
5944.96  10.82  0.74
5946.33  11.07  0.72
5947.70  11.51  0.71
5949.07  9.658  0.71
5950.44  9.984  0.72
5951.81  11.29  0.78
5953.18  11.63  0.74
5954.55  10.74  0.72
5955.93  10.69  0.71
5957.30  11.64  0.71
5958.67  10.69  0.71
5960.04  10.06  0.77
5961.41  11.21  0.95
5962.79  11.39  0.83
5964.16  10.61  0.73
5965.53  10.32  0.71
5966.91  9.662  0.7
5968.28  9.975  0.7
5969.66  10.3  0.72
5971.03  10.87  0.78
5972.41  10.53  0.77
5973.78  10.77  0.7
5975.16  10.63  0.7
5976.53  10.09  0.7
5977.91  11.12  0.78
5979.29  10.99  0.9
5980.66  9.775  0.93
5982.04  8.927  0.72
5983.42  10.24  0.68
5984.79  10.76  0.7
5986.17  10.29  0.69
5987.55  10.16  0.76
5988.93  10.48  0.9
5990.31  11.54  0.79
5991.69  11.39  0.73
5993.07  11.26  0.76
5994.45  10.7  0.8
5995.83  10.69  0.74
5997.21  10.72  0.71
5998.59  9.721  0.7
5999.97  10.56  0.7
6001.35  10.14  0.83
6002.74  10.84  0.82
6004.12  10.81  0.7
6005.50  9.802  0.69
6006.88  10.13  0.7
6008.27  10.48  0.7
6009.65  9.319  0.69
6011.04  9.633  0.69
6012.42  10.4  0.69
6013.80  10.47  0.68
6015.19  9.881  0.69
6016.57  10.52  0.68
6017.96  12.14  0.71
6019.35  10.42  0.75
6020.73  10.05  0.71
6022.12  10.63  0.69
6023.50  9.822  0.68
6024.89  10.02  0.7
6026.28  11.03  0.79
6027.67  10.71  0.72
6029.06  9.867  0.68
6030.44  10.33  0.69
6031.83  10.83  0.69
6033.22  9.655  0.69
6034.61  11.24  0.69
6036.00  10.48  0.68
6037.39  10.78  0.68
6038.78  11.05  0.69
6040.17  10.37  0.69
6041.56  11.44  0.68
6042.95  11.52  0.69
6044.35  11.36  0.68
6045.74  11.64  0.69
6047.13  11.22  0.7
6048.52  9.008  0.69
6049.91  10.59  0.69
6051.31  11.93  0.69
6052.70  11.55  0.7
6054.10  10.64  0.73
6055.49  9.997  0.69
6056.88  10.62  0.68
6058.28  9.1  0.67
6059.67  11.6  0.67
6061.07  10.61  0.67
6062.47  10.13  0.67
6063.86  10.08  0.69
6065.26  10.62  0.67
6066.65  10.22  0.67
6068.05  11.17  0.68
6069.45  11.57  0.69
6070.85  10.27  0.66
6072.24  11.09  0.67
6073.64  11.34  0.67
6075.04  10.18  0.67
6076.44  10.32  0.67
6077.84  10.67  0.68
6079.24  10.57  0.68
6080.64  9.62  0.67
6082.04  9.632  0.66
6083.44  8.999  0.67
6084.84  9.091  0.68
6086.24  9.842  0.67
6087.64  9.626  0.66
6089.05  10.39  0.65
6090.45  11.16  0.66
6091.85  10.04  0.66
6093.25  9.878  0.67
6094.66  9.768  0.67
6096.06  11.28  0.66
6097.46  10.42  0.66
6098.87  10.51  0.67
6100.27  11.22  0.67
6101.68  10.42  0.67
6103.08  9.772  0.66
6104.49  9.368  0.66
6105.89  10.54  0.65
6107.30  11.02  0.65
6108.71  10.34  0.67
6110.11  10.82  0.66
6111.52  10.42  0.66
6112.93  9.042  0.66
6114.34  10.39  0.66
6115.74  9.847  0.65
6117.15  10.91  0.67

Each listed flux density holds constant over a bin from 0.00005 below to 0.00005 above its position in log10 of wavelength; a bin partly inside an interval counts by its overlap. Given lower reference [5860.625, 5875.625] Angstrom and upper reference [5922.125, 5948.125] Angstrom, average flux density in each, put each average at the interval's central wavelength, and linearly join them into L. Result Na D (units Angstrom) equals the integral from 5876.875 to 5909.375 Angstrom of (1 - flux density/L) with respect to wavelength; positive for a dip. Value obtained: 1.9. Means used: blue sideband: 10.8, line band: 9.95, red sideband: 10.3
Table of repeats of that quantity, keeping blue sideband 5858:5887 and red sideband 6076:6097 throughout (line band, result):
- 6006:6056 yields -1.84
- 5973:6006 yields -0.63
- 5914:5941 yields 0.46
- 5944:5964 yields -0.84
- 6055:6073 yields -0.77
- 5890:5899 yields 1.13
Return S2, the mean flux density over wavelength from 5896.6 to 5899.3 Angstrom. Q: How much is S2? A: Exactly 9.31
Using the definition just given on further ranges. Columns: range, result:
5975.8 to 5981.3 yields 10.5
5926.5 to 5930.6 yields 10.4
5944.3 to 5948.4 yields 11.1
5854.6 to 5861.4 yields 10.5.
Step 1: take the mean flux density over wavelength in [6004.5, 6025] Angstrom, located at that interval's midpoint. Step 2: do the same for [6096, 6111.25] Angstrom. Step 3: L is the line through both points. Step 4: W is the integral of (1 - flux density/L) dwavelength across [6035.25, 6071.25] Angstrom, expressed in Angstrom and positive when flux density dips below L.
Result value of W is -1.38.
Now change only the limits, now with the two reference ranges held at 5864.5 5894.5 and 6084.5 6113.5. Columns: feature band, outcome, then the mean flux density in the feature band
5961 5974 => -0.3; 10.5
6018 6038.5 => -0.4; 10.5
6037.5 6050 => -0.8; 10.9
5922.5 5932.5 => 0.0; 10.3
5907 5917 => 0.3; 10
